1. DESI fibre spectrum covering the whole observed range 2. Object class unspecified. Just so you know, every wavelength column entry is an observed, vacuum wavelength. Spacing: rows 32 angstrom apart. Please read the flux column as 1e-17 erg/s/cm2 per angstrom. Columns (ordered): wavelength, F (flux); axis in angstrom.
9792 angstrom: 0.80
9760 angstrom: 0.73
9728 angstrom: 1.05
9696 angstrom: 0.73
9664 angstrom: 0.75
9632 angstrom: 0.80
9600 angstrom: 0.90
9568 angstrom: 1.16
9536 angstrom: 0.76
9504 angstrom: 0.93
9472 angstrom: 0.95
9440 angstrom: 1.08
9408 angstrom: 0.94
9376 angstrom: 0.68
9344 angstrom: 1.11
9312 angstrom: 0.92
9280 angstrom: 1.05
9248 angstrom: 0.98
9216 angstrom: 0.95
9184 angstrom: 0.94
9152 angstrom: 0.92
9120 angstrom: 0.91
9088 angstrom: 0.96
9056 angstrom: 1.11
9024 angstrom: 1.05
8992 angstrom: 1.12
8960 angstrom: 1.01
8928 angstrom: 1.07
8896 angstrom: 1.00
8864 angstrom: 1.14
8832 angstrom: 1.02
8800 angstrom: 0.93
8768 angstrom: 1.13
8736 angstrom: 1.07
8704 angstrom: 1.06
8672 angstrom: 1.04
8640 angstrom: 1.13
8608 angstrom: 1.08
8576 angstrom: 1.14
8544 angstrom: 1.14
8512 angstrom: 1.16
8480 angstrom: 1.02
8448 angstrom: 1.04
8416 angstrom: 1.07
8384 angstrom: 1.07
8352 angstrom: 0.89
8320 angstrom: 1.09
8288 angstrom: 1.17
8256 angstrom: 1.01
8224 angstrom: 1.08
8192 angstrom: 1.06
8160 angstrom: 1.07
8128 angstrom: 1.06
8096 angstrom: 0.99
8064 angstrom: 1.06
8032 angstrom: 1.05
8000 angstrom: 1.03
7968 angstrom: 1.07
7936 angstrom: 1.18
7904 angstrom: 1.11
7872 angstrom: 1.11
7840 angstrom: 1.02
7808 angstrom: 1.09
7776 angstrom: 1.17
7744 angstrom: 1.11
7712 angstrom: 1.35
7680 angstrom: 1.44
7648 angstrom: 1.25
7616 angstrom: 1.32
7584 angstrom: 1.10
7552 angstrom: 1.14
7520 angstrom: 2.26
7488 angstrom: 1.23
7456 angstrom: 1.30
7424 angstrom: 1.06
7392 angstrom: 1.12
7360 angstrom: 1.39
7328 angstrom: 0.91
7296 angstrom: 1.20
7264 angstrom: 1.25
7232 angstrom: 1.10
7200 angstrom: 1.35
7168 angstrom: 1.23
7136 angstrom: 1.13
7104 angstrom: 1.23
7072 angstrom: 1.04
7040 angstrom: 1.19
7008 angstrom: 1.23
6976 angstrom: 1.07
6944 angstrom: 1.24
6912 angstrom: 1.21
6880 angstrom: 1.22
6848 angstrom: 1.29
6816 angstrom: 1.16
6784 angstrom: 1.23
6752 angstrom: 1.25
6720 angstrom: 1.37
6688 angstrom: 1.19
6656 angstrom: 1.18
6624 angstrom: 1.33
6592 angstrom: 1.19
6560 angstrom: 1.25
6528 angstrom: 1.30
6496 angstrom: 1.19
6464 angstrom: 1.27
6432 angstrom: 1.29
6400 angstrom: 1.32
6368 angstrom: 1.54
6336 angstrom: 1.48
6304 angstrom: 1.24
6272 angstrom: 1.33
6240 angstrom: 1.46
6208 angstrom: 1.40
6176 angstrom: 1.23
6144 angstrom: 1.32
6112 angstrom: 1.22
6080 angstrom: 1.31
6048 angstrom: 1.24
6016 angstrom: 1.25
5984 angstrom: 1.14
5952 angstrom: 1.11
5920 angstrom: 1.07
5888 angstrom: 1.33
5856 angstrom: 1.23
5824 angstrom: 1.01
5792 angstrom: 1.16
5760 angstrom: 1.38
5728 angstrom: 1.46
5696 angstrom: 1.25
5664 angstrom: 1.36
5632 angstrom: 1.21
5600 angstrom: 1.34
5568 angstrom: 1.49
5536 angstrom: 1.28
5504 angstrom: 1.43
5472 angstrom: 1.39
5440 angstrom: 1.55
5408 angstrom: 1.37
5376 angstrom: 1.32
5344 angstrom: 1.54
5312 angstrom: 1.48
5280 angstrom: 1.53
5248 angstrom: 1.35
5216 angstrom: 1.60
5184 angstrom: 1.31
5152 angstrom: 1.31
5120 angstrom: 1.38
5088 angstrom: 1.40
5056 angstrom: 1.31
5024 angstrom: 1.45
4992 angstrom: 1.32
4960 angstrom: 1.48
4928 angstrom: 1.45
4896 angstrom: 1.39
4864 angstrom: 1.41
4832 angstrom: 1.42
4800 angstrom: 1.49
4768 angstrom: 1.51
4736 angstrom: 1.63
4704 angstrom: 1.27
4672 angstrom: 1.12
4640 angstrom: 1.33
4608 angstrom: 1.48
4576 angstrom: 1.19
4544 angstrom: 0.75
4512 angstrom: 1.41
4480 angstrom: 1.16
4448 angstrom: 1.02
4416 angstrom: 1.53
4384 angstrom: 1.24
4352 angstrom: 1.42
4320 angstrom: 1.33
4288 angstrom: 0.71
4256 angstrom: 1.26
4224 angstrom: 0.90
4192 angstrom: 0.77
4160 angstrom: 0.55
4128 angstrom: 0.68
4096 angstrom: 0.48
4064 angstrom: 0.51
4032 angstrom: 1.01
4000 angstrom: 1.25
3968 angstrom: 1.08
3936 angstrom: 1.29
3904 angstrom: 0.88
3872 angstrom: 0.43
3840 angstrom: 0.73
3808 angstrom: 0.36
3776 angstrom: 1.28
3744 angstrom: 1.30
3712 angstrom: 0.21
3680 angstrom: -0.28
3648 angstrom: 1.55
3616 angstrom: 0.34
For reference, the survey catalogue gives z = 0.144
